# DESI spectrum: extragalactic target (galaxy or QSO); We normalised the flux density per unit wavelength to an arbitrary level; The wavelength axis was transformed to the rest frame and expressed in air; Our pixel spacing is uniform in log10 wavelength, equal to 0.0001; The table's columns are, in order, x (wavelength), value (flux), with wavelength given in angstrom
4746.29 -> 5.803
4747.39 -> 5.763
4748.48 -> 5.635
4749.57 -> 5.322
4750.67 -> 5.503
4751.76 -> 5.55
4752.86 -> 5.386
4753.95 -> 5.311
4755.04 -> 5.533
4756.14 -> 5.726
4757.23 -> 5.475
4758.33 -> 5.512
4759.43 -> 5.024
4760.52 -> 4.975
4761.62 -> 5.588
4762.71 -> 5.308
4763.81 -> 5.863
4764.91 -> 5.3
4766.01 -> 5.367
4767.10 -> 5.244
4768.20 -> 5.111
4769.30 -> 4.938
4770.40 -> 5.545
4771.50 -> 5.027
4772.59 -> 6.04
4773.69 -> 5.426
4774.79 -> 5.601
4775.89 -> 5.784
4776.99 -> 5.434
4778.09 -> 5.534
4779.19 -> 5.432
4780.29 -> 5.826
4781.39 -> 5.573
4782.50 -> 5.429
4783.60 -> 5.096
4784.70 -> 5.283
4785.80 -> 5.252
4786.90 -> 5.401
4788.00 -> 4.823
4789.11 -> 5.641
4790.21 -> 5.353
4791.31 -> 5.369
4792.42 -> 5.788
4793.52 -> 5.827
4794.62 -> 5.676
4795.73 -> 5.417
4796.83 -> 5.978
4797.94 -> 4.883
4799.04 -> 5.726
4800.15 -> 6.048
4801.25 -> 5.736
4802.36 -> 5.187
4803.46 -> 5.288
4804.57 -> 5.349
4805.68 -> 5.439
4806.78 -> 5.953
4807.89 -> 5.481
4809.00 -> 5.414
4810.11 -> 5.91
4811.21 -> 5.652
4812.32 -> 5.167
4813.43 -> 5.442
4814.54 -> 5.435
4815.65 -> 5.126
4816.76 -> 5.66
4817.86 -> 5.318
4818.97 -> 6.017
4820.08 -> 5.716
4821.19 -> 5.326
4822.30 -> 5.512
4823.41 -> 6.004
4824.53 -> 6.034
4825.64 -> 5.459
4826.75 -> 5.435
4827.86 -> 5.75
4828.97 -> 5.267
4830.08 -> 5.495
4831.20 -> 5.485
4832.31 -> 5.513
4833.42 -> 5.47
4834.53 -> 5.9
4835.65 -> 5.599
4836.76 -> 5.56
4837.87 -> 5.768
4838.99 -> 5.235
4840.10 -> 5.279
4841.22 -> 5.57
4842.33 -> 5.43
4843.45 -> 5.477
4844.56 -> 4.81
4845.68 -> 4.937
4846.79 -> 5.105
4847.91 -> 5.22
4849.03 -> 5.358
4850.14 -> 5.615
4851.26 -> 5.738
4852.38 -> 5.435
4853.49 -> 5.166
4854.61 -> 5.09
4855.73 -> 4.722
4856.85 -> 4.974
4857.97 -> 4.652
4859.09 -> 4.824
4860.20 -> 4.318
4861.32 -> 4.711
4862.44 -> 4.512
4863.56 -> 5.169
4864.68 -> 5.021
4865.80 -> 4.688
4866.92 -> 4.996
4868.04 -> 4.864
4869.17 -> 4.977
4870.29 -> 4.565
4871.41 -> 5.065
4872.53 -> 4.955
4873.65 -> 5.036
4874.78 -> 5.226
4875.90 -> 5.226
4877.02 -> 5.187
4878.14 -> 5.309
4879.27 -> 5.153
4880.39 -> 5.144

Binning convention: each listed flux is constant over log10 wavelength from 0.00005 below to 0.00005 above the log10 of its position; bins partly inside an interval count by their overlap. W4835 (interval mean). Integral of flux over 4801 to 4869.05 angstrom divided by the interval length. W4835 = 5.34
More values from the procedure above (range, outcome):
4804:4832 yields 5.55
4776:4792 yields 5.4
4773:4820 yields 5.51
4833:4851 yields 5.4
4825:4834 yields 5.5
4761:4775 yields 5.41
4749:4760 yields 5.43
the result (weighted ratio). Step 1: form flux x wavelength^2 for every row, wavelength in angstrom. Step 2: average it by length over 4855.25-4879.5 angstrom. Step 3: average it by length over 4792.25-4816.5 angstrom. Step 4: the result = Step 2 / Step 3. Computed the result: 0.91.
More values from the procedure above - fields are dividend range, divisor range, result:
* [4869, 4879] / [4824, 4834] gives 0.93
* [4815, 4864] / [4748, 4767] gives 1.02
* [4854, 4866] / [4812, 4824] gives 0.88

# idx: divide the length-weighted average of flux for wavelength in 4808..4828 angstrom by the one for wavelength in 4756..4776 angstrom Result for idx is 1.0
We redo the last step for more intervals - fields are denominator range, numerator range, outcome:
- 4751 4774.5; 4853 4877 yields 0.91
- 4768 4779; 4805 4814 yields 1.02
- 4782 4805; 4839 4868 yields 0.93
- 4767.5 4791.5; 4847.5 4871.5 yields 0.92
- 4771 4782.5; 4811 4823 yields 0.99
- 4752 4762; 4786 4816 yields 1.02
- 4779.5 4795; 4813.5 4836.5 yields 1.02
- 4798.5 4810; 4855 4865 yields 0.86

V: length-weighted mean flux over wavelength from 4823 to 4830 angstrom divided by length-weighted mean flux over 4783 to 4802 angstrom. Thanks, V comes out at 1.03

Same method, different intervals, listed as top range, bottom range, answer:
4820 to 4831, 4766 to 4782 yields 1.02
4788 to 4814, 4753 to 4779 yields 1.02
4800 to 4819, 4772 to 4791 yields 1.01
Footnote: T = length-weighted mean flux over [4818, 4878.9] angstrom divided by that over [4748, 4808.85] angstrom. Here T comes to 0.96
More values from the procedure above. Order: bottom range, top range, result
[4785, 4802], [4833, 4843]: 1.00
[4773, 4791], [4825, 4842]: 1.02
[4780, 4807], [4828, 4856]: 0.98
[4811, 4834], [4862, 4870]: 0.88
